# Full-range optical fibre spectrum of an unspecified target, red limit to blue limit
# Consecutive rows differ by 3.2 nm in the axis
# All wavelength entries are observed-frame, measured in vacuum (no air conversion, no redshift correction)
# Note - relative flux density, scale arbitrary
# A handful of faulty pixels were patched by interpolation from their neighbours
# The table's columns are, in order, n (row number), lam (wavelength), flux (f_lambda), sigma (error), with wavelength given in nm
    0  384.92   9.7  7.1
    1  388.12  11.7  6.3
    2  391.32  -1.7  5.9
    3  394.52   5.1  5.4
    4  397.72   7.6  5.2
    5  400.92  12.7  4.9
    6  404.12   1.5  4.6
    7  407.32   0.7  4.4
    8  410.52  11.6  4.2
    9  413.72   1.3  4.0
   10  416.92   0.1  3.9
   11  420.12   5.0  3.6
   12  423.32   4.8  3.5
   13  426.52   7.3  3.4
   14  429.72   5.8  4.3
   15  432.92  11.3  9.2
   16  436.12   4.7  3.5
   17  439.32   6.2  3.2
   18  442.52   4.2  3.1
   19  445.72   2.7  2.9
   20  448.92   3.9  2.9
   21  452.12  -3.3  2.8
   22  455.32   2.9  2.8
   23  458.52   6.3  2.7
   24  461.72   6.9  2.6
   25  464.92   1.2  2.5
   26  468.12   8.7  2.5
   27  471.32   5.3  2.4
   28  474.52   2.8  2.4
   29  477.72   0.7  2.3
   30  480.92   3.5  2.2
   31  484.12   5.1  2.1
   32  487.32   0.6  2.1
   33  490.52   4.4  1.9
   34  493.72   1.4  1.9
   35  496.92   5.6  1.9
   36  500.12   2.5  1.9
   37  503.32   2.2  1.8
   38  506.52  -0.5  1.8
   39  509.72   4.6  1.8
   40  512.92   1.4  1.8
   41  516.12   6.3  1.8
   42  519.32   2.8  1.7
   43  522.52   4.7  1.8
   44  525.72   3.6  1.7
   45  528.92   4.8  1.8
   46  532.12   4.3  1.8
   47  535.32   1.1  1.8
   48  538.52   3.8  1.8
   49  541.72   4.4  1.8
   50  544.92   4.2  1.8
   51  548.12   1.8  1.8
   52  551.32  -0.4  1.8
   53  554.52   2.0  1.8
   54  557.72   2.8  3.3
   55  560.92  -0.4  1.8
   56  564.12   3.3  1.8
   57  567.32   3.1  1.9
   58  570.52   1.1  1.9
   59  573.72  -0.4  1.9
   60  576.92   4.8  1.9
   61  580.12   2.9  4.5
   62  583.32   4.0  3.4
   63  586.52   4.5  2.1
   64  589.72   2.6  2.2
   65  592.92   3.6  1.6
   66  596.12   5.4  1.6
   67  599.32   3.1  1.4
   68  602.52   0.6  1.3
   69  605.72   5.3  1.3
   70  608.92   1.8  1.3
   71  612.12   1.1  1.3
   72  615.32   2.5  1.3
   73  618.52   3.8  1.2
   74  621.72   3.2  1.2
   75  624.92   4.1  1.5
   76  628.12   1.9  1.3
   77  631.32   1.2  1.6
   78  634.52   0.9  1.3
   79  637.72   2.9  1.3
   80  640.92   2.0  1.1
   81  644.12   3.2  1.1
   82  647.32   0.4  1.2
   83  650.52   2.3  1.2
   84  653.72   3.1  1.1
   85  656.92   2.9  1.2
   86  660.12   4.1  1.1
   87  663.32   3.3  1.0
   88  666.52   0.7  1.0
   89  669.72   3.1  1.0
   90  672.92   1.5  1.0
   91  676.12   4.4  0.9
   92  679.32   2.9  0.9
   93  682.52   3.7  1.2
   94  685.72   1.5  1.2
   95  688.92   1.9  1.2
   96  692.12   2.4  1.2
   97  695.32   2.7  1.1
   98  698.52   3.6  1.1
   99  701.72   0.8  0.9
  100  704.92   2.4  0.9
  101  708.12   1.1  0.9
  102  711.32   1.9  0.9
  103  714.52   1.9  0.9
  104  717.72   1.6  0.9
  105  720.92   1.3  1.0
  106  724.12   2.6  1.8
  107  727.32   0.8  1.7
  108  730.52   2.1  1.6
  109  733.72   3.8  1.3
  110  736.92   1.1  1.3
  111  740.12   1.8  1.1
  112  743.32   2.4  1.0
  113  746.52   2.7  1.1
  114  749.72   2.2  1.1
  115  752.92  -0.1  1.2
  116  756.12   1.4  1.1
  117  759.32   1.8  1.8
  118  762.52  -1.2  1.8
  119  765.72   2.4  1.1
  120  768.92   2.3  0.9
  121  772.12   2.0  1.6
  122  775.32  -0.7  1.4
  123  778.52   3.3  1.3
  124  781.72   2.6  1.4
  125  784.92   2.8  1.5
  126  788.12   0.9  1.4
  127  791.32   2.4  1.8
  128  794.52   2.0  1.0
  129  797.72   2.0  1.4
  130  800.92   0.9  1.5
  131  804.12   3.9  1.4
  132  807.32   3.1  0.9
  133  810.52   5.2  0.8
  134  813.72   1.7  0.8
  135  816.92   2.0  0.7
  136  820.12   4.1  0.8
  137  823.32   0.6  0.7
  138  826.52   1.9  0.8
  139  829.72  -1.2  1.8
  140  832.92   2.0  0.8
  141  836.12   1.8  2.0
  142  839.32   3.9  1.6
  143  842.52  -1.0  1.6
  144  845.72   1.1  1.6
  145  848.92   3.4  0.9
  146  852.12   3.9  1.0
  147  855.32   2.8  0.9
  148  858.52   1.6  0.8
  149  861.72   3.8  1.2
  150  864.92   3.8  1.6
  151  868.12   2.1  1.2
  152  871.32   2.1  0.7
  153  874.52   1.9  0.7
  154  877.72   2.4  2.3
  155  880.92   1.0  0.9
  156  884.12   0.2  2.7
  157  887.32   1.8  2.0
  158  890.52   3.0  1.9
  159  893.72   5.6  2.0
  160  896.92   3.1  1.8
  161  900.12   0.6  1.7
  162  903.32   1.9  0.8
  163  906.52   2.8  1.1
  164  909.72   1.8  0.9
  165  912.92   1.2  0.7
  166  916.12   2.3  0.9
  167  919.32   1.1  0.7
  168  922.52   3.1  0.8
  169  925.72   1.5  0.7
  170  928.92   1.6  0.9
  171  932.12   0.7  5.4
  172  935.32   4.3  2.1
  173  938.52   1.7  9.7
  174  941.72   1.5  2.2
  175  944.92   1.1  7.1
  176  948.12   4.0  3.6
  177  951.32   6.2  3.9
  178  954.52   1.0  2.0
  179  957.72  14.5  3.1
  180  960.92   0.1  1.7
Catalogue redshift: 1.568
